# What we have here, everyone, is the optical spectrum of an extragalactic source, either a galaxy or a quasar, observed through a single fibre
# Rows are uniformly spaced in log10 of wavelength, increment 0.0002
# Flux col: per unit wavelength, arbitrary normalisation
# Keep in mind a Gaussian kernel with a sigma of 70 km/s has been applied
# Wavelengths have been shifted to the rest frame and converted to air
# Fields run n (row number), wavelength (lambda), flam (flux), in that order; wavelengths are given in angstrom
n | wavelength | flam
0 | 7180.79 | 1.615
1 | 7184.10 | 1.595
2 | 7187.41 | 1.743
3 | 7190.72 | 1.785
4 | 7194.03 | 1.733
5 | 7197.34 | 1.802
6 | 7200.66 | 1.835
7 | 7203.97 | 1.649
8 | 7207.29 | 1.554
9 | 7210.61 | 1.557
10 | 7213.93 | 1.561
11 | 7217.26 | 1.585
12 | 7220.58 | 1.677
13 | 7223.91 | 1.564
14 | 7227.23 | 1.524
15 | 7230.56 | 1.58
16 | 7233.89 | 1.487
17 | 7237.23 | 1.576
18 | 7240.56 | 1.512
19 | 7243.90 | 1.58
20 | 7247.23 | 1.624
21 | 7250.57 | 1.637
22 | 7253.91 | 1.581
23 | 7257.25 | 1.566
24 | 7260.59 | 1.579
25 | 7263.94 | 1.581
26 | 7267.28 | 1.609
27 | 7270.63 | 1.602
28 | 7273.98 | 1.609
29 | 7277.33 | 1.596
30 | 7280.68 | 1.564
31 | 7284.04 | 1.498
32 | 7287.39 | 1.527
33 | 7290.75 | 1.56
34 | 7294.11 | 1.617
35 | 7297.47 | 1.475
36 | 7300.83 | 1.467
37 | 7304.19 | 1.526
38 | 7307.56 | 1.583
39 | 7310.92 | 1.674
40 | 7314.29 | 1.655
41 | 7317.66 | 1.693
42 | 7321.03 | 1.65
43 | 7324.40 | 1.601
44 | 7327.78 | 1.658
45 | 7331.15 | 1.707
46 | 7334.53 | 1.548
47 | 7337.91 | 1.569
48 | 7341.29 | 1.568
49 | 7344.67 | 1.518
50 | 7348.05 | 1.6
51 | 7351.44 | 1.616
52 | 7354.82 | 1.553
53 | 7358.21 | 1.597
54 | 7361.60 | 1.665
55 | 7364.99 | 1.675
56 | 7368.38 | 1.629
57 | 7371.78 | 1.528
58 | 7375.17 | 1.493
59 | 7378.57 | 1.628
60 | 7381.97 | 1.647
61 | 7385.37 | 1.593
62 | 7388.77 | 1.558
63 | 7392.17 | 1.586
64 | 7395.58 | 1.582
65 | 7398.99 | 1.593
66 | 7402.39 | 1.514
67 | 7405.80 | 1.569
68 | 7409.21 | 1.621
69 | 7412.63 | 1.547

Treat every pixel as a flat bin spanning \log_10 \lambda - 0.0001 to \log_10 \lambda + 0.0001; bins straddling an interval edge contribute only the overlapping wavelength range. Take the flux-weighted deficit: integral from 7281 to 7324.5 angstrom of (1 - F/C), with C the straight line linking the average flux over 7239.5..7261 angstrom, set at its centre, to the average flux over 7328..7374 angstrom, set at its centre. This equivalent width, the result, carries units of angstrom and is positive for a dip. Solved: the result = 0.4 angstrom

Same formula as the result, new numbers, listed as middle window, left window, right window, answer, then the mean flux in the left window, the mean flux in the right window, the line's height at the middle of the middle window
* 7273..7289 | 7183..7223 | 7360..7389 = 0.8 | 1.67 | 1.6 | 1.64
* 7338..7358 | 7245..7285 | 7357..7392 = 0.3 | 1.59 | 1.6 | 1.6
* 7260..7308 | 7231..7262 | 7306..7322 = 1.7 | 1.57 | 1.65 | 1.62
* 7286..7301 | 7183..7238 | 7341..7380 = 0.7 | 1.64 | 1.59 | 1.61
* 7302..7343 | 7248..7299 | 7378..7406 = -1.0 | 1.57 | 1.58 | 1.58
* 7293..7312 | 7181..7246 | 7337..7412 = 0.6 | 1.63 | 1.59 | 1.6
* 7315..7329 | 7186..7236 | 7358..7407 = -0.4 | 1.64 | 1.59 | 1.61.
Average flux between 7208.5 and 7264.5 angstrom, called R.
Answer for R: 1.57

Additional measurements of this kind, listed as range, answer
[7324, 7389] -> 1.6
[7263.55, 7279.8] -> 1.6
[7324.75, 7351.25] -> 1.6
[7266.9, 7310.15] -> 1.56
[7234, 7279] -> 1.59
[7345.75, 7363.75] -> 1.61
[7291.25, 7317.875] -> 1.58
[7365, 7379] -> 1.58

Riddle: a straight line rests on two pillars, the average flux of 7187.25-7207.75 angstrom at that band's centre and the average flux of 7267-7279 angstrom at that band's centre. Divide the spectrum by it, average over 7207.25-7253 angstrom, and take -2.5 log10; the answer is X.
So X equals 0.07 mag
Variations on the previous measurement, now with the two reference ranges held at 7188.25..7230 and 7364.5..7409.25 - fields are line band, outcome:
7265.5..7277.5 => 0.02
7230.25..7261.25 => 0.04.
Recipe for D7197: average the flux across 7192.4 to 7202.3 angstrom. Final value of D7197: 1.79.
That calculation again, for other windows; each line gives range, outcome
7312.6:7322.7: 1.67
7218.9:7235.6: 1.57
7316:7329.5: 1.65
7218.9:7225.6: 1.62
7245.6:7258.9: 1.6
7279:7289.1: 1.53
